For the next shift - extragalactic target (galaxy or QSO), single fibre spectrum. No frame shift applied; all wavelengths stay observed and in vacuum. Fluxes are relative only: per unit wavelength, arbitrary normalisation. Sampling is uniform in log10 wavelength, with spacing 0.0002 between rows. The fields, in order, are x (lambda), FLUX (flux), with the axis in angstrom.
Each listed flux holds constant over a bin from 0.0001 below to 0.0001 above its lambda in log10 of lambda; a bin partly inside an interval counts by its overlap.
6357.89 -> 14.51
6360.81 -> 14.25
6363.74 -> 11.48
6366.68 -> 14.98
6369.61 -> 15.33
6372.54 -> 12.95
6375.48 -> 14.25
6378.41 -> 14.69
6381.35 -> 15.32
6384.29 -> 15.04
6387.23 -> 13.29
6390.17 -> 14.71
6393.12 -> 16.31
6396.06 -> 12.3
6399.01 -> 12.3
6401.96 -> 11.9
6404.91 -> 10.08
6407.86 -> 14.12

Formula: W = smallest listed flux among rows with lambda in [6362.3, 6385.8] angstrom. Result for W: 11.48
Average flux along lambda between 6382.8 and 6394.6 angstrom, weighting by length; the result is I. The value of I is 14.8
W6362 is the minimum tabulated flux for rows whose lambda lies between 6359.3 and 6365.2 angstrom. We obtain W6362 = 11.48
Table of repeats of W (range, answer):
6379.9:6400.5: 12.3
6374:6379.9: 14.25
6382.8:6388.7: 13.29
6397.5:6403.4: 11.9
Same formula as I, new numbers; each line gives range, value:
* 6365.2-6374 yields 14.4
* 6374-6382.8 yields 14.8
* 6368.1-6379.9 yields 14.3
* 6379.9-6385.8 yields 15.2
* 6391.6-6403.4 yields 13.2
